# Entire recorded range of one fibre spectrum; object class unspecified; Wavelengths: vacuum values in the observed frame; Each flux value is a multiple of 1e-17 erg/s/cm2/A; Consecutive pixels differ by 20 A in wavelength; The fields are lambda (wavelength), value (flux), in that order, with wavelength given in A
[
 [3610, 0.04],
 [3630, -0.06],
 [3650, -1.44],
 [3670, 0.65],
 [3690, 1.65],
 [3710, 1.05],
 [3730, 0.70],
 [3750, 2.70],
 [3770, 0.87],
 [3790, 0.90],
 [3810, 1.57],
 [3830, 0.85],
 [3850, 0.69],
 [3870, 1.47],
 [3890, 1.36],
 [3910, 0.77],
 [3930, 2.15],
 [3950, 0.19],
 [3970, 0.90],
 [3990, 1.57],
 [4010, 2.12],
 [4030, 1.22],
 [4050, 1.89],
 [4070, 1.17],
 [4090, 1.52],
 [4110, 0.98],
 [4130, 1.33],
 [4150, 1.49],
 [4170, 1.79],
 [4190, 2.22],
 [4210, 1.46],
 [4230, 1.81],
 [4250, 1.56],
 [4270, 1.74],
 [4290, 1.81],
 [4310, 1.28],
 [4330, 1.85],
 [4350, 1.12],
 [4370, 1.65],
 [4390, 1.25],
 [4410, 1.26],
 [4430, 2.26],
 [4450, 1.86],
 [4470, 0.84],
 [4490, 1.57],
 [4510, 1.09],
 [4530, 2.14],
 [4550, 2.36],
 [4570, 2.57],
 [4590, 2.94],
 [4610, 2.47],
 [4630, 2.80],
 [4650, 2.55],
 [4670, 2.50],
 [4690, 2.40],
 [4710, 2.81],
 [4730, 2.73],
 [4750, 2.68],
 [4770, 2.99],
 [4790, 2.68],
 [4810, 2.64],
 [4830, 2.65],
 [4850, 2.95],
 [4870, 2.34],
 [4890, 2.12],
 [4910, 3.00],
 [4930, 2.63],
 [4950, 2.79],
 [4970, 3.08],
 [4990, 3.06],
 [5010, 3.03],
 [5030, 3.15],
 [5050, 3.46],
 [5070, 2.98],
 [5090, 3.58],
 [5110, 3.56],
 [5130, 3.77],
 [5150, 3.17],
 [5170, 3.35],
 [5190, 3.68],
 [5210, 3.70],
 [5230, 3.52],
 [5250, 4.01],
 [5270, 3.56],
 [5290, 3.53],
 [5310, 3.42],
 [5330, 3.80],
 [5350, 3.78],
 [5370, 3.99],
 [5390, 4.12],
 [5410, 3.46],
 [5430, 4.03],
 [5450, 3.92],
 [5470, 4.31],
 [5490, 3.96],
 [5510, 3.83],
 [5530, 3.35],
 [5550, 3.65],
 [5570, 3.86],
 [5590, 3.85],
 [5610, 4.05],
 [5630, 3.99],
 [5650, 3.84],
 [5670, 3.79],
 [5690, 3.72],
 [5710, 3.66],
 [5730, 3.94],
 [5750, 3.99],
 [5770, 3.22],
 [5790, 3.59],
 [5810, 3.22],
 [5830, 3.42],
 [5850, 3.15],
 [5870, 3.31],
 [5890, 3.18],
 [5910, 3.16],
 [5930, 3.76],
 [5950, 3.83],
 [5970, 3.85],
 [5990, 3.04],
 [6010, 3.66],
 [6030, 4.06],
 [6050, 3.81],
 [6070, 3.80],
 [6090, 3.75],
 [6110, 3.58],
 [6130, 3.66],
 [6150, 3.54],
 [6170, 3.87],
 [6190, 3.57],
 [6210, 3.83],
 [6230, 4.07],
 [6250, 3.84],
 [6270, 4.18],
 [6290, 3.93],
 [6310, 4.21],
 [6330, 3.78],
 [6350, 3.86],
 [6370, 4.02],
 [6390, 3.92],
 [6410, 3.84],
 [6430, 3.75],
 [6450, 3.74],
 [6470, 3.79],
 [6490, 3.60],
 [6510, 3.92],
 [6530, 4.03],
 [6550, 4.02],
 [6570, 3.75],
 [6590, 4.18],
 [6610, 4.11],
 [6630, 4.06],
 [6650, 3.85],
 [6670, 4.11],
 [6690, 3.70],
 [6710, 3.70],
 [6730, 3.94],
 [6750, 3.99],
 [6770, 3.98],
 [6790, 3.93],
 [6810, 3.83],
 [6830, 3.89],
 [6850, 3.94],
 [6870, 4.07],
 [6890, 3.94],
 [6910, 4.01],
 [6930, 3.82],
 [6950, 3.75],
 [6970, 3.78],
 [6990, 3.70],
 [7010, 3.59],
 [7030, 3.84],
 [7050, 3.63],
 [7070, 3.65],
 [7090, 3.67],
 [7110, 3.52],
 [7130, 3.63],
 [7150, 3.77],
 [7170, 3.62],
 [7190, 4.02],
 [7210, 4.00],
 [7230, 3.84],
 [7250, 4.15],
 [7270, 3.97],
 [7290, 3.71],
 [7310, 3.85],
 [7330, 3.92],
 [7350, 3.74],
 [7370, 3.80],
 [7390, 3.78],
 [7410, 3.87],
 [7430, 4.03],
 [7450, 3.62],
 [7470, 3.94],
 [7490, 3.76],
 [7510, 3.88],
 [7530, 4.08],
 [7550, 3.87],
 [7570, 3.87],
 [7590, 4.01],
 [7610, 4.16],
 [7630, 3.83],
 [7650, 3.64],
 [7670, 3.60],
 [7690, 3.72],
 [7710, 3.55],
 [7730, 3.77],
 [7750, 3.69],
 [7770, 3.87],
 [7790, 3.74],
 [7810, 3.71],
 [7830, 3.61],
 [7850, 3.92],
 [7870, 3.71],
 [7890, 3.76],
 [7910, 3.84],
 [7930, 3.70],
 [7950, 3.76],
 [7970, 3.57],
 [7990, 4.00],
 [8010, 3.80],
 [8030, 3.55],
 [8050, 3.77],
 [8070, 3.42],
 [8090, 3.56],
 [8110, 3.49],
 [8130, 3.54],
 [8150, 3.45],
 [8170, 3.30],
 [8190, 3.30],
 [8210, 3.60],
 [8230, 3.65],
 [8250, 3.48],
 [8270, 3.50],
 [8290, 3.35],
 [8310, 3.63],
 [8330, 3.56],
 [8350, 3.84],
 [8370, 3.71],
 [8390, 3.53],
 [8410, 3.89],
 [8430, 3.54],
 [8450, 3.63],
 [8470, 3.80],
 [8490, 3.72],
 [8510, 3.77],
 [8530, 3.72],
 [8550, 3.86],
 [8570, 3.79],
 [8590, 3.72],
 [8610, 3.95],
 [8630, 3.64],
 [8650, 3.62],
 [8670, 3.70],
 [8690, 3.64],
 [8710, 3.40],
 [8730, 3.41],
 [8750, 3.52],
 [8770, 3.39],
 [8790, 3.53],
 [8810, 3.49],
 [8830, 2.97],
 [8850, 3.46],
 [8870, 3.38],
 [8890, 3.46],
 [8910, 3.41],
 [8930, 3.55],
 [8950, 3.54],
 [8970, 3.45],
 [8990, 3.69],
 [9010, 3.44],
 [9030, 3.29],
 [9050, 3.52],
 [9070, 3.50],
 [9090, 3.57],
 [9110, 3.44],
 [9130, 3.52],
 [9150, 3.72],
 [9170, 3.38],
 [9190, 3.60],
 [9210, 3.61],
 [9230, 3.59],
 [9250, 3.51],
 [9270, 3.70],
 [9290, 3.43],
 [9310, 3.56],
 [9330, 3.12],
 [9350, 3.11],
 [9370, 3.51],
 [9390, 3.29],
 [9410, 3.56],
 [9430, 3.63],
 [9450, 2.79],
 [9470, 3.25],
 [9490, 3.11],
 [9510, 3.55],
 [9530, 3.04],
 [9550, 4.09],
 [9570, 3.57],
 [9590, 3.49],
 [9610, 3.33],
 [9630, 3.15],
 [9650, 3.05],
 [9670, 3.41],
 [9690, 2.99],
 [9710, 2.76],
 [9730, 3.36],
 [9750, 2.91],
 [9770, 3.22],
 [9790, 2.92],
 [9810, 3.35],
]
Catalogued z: 0.14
